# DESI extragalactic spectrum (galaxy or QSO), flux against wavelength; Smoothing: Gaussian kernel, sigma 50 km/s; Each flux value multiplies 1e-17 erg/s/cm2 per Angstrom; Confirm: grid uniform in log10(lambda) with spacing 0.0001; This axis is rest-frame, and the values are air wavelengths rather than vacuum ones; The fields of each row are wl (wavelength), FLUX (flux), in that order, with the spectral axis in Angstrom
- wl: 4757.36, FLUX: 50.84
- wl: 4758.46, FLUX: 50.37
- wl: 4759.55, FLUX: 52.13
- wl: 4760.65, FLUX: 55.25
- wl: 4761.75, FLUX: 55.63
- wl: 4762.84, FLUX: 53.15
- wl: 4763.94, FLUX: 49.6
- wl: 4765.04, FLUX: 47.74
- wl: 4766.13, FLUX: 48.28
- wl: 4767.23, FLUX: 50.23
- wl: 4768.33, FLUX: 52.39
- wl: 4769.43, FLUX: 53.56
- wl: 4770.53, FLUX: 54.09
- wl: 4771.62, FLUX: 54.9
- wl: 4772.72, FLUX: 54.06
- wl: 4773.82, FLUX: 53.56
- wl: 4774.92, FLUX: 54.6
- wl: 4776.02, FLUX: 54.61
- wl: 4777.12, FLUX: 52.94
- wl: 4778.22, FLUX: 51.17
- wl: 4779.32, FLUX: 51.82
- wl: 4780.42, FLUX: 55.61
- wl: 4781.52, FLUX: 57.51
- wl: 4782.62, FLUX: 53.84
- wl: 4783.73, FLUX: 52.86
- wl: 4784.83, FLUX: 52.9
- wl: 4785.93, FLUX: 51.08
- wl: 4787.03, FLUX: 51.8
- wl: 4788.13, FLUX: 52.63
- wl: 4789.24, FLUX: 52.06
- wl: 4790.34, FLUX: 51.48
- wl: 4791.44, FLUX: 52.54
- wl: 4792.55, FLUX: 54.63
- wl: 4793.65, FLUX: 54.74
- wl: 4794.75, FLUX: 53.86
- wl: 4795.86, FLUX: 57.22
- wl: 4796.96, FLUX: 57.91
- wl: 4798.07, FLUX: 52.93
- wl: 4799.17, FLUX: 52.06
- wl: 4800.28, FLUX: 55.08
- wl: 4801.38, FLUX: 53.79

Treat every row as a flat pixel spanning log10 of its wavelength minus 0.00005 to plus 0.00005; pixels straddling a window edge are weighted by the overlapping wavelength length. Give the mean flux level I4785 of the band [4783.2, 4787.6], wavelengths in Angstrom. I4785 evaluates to 52.3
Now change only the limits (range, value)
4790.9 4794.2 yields 54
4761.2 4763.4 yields 54.4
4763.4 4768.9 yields 49.6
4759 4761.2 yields 53.7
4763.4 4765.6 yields 48.8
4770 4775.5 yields 54.3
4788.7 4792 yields 52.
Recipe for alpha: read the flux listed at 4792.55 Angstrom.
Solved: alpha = 54.63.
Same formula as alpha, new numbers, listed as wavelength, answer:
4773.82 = 53.56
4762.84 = 53.15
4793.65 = 54.74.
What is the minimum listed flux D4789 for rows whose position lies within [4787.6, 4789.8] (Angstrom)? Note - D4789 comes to 52.06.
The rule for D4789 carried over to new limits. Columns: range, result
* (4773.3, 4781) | 51.17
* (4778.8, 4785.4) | 51.82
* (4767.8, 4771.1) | 52.39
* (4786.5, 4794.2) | 51.48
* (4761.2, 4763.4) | 53.15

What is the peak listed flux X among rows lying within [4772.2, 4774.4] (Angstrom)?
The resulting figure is 54.06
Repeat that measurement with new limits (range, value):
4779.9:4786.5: 57.51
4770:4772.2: 54.9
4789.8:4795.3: 54.74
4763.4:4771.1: 54.09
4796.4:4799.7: 57.91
